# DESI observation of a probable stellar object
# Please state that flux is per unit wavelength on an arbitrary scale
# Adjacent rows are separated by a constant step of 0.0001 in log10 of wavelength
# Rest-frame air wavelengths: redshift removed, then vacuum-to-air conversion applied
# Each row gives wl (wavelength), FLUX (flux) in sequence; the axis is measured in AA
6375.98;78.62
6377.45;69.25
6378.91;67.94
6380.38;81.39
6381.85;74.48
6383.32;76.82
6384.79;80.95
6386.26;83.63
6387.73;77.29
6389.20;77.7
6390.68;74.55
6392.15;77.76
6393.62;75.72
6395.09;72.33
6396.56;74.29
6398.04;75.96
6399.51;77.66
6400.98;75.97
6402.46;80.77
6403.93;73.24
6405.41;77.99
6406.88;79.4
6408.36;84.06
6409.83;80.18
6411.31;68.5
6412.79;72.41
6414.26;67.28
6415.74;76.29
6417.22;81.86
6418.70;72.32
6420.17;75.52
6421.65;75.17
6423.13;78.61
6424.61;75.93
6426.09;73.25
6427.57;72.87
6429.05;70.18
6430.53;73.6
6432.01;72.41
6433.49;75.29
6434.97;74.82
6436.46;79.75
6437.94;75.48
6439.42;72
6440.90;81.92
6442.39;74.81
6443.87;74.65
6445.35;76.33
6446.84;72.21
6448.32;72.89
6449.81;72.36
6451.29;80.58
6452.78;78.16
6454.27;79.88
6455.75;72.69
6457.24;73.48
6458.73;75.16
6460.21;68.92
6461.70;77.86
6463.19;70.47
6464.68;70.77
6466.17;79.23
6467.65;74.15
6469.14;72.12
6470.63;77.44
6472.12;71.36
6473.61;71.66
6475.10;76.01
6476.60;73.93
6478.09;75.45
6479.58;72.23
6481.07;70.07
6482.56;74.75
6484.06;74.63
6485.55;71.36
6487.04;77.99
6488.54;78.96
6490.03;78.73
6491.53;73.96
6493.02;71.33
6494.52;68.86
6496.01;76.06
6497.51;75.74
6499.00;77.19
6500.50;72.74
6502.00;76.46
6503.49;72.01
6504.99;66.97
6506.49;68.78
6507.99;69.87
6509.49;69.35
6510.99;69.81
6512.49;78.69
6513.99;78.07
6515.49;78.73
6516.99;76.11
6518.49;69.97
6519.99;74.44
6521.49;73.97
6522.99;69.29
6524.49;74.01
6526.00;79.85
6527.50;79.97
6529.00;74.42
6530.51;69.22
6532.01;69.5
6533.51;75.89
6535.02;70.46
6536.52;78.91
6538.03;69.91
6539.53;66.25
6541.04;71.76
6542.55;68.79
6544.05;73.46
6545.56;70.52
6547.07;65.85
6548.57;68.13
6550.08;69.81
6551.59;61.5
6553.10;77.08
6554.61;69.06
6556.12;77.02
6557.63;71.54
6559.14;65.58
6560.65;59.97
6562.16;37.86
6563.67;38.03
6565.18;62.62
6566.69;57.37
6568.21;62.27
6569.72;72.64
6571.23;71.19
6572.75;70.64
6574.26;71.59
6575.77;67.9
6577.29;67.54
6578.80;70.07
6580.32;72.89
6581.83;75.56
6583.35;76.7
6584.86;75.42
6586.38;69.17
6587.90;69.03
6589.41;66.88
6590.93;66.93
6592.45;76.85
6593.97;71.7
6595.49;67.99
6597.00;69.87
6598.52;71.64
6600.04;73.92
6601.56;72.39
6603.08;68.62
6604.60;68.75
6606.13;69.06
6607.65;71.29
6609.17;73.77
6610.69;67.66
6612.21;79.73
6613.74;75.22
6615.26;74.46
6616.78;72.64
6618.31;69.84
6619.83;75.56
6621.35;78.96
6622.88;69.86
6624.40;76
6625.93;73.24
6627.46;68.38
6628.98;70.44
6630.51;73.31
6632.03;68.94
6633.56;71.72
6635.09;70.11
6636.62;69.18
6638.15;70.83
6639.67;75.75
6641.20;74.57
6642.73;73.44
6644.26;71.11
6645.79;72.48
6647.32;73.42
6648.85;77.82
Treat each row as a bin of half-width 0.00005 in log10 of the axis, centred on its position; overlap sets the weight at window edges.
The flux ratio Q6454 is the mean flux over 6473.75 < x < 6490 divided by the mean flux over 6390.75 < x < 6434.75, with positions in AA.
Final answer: 1.0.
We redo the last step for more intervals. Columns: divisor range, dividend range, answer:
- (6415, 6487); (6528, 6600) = 0.92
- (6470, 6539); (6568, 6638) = 0.97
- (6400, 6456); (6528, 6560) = 0.94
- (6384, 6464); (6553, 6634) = 0.92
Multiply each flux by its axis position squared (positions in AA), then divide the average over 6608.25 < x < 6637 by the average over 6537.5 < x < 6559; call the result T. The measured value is 1.1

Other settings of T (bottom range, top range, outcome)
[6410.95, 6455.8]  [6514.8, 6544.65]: 1.01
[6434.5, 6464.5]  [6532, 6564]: 0.93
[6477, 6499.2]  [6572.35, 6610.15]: 0.98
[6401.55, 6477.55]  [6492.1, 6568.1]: 0.96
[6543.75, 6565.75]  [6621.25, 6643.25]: 1.15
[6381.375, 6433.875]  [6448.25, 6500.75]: 1.00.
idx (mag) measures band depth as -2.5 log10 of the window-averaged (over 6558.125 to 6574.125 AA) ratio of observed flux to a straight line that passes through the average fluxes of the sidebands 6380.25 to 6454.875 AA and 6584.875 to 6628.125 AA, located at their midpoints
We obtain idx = 0.20 mag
